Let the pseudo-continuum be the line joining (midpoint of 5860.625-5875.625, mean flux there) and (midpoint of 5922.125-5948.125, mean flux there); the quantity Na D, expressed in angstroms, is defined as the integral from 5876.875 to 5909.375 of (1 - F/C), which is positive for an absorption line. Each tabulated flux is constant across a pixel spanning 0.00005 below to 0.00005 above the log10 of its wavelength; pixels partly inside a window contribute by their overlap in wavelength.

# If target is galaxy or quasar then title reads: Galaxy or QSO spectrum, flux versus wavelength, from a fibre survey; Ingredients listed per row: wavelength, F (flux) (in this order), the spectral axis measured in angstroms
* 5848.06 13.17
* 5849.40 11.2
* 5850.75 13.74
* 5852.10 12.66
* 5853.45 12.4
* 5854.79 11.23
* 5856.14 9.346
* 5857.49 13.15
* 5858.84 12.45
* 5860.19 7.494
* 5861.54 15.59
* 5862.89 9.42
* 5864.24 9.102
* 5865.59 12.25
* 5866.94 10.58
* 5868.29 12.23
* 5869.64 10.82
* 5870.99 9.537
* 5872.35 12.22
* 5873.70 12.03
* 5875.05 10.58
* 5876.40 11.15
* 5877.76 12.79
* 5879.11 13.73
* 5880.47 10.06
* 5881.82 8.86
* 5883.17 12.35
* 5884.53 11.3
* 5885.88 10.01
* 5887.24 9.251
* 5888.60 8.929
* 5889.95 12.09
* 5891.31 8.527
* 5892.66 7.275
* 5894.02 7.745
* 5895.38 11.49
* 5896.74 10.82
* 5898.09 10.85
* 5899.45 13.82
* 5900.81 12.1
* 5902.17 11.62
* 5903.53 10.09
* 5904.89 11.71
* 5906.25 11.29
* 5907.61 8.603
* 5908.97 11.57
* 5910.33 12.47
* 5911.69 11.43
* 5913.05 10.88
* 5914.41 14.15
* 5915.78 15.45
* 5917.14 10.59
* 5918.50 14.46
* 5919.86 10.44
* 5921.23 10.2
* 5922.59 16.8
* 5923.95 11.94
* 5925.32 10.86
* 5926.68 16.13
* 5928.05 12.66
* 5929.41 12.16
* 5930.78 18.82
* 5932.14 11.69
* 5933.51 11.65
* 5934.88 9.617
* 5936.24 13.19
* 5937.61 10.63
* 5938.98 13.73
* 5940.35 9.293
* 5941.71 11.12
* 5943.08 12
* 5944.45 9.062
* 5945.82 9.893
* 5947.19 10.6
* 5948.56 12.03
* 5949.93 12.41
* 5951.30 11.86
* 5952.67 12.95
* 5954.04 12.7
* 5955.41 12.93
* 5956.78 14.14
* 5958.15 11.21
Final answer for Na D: 2.49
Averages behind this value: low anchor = 11.3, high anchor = 12.2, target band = 10.7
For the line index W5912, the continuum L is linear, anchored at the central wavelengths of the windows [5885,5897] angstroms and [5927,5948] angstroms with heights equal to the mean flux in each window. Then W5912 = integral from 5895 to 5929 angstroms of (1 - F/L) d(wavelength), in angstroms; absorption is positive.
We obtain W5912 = -4.9 angstroms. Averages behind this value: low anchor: 9.55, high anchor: 11.8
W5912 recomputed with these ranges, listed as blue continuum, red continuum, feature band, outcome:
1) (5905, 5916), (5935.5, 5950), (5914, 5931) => -2.5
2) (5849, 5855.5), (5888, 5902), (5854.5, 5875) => 1.0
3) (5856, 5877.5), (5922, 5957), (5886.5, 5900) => 1.8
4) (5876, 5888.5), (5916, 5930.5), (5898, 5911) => 0.6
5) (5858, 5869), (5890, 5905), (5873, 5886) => -0.5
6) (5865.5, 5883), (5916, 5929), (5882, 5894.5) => 2.1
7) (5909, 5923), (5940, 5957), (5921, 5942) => -0.9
